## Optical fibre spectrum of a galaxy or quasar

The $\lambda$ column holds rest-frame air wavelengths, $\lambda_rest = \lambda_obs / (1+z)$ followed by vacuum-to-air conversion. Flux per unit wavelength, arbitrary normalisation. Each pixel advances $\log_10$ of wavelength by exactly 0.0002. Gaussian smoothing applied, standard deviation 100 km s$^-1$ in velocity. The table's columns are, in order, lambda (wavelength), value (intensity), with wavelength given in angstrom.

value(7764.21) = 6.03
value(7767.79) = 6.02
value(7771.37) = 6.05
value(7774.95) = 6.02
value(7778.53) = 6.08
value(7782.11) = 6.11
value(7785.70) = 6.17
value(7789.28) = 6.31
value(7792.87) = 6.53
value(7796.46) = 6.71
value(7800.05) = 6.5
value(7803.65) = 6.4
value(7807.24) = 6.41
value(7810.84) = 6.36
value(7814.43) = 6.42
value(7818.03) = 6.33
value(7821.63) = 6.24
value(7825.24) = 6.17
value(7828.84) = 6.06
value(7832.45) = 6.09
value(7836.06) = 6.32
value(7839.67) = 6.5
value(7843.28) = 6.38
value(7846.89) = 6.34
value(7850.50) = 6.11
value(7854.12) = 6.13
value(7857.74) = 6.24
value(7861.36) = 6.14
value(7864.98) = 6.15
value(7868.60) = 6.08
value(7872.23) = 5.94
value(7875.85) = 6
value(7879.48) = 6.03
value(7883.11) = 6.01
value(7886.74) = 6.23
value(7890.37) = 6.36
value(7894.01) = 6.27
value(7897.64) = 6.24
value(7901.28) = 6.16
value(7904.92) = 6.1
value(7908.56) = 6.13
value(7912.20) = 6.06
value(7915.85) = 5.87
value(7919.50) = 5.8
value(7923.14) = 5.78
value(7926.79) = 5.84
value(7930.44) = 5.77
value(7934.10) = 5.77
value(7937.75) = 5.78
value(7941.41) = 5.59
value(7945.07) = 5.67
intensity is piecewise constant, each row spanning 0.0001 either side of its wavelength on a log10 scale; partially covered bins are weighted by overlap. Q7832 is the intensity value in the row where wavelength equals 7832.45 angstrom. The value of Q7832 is 6.09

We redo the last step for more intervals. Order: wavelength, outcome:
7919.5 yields 5.8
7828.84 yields 6.06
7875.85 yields 6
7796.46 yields 6.71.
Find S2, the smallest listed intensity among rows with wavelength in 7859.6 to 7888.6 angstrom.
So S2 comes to 5.94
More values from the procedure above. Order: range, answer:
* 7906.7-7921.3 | 5.8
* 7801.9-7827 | 6.17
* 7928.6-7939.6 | 5.77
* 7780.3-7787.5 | 6.11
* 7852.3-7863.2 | 6.13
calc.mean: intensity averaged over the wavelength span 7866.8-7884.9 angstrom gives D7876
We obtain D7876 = 6.01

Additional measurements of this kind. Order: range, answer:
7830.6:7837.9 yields 6.2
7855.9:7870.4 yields 6.15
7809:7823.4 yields 6.34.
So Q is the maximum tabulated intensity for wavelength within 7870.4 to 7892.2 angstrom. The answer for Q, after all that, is 6.36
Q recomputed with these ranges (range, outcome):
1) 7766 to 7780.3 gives 6.08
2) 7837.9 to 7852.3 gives 6.5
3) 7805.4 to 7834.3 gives 6.42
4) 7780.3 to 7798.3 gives 6.71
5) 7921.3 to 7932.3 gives 5.84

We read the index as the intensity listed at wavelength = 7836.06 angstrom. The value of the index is 6.32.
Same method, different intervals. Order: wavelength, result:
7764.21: 6.03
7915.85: 5.87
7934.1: 5.77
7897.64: 6.24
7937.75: 5.78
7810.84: 6.36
